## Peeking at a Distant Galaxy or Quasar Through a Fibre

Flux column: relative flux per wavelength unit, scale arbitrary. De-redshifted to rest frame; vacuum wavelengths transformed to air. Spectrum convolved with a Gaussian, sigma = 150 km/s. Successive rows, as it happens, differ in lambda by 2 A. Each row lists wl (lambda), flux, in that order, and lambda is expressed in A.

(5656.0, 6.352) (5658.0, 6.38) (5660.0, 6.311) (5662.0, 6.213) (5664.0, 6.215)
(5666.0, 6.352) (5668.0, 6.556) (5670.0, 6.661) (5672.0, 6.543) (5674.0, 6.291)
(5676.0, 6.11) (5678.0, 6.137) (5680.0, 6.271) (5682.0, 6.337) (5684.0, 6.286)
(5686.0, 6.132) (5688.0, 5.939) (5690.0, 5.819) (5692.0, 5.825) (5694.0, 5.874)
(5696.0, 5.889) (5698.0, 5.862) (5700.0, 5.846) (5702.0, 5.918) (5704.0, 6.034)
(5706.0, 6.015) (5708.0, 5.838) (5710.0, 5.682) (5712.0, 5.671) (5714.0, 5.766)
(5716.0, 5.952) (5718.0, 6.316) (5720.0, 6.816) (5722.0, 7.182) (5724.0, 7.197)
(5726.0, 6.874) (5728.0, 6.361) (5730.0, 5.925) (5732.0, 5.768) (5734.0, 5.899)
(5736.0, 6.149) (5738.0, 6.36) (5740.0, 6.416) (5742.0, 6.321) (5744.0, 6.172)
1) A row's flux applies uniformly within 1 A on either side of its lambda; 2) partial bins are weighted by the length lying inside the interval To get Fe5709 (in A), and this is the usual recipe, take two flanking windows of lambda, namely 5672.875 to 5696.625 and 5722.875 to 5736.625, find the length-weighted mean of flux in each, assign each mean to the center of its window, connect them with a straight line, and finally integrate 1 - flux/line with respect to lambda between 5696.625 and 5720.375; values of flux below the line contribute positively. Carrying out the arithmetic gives 0.98 A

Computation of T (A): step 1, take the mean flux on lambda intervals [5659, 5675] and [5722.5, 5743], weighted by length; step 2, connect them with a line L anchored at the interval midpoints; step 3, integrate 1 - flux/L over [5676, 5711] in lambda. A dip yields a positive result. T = 2.1 A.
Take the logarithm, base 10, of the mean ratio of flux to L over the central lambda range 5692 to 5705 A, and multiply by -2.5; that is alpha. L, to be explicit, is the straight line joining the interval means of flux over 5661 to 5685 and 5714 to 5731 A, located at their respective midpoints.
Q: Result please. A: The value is 0.09 mag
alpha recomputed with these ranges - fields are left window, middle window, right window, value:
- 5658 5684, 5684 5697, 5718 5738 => 0.08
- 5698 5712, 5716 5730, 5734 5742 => -0.10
